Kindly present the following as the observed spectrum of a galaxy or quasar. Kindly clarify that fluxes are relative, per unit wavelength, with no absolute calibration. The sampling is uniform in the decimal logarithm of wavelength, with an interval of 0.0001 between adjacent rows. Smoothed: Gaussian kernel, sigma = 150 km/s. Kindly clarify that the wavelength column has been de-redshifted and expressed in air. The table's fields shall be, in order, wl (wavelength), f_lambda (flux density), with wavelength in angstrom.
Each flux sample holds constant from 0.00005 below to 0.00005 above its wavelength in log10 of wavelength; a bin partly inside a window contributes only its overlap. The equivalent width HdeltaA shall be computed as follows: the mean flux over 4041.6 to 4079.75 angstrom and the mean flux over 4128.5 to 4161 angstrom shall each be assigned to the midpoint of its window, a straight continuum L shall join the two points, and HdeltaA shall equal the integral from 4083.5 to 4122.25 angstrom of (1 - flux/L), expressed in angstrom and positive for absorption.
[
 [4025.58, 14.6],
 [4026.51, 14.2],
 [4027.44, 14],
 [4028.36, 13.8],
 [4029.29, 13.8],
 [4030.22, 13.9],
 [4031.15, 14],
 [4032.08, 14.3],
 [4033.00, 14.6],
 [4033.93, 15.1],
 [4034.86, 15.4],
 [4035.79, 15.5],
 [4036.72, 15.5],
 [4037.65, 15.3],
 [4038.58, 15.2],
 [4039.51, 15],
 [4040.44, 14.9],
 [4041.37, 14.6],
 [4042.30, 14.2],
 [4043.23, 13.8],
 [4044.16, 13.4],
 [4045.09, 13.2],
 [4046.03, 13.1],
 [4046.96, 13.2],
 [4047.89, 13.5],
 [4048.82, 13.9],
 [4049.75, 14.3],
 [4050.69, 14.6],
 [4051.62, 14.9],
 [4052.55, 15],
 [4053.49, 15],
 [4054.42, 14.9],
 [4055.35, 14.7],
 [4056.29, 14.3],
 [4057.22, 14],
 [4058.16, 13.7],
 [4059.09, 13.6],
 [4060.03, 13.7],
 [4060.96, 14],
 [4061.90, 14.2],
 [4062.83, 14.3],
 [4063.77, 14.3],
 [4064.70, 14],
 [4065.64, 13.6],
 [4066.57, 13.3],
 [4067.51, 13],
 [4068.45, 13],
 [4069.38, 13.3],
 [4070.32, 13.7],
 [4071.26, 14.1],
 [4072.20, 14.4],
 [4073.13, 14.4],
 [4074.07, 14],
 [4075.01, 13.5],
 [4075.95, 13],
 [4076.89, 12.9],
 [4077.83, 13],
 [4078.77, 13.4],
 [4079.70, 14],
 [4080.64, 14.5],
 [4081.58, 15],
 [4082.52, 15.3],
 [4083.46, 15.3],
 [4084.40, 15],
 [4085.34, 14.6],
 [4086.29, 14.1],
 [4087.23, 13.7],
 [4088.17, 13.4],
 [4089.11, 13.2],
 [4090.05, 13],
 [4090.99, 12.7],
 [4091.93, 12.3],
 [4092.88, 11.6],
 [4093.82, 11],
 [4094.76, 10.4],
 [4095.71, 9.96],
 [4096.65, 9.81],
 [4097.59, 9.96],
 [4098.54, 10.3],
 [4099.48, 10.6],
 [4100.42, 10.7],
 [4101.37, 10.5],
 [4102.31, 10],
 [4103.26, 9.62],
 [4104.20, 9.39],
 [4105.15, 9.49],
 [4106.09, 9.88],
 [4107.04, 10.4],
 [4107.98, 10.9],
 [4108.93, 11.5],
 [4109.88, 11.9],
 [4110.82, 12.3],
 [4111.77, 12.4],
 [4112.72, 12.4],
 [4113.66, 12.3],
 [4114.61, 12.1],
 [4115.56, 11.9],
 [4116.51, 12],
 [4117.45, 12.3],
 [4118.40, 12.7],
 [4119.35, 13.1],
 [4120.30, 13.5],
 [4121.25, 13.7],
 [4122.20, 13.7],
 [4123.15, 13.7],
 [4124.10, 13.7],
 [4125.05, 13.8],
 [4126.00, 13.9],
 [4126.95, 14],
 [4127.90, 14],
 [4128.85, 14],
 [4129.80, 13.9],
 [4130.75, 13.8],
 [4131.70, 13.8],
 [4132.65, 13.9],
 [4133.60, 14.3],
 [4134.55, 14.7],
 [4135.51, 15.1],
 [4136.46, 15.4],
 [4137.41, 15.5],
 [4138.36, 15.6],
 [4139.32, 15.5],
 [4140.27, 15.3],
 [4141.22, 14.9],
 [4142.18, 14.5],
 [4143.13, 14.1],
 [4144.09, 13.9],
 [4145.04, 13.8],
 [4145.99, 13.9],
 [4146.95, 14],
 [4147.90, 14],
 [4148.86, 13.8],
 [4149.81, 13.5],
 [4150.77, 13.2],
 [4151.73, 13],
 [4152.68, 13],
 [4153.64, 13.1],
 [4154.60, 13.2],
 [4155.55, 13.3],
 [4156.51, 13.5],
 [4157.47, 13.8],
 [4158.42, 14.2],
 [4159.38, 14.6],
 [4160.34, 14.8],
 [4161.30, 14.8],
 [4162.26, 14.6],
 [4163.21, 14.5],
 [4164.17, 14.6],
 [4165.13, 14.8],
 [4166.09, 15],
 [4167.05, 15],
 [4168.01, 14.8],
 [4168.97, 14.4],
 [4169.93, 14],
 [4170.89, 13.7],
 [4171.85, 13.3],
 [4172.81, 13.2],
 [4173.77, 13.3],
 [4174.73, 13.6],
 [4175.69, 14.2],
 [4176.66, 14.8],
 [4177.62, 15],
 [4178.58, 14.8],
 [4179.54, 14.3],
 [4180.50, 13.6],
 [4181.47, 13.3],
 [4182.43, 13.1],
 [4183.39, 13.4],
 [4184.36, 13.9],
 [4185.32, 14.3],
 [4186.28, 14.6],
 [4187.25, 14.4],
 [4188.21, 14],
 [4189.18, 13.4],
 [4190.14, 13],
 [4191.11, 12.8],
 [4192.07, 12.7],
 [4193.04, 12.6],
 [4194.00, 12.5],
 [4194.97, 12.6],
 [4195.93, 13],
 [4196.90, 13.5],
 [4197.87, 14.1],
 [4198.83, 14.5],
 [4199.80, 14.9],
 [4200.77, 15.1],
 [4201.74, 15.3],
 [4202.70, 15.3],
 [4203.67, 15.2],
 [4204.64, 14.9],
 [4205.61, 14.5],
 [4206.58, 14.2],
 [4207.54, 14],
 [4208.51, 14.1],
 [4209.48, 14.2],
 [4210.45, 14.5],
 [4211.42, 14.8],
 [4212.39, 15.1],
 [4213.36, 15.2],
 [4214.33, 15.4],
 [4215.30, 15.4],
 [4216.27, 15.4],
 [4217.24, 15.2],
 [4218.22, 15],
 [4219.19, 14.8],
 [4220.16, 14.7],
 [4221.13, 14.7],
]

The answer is 6.0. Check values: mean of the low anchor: 13.9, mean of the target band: 11.8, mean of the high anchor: 14.1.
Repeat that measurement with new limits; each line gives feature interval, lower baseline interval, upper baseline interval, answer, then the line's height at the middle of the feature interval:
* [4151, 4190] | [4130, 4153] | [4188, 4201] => -0.6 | 13.8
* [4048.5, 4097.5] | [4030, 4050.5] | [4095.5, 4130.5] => -1.2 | 13.3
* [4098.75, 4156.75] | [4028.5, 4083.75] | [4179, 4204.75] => 4.0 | 14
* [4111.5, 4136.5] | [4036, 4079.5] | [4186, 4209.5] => 1.0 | 14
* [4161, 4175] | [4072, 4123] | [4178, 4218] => -0.6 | 13.6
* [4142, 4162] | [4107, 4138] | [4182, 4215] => -0.3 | 13.6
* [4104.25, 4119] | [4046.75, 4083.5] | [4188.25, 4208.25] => 2.5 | 14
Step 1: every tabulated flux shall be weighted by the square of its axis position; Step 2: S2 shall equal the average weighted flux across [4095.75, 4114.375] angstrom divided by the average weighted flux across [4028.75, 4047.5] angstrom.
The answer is 0.8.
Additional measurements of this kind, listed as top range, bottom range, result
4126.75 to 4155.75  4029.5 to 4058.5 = 1.03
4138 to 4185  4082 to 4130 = 1.18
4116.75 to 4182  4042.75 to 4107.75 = 1.12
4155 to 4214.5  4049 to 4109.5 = 1.15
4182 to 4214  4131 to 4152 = 1.01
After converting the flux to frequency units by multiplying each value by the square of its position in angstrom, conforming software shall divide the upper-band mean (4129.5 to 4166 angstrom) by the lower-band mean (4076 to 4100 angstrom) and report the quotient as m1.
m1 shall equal 1.15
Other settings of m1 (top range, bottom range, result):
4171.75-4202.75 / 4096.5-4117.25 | 1.31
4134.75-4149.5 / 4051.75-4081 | 1.09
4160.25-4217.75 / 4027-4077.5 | 1.08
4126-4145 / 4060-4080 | 1.09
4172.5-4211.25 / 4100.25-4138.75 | 1.14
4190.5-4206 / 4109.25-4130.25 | 1.11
